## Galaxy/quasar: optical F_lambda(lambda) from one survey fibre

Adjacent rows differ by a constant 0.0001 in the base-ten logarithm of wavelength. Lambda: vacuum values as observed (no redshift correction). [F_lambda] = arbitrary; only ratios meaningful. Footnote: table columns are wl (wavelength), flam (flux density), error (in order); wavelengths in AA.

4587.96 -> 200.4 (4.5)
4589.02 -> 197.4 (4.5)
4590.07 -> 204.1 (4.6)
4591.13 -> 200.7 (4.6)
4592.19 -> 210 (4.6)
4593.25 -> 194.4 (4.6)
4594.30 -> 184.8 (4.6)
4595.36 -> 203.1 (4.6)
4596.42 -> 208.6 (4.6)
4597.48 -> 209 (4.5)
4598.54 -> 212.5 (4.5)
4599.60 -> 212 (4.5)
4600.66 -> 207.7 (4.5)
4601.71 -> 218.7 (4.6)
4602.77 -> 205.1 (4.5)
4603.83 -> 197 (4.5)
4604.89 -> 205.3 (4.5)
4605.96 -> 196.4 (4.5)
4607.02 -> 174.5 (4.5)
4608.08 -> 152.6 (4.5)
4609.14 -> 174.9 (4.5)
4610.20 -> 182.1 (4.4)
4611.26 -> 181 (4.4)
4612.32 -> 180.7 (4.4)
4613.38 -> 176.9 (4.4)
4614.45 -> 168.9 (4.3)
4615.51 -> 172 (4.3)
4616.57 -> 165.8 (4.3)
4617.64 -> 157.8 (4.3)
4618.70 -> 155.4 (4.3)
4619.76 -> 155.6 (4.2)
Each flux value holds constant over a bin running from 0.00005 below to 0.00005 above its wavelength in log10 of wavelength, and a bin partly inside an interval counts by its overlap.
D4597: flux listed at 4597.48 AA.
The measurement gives 209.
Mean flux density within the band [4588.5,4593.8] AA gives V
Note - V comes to 201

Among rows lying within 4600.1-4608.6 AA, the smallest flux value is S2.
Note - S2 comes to 152.6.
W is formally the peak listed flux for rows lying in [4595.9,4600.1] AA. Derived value 212.5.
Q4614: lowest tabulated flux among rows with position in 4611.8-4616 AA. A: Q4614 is 168.9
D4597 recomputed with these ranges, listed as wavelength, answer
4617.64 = 157.8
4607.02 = 174.5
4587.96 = 200.4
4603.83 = 197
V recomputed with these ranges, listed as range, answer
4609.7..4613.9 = 180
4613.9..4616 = 170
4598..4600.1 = 212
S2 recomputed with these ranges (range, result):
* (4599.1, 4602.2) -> 207.7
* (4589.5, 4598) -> 184.8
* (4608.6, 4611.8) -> 174.9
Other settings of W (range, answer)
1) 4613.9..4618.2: 172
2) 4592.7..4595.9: 203.1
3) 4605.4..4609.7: 196.4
